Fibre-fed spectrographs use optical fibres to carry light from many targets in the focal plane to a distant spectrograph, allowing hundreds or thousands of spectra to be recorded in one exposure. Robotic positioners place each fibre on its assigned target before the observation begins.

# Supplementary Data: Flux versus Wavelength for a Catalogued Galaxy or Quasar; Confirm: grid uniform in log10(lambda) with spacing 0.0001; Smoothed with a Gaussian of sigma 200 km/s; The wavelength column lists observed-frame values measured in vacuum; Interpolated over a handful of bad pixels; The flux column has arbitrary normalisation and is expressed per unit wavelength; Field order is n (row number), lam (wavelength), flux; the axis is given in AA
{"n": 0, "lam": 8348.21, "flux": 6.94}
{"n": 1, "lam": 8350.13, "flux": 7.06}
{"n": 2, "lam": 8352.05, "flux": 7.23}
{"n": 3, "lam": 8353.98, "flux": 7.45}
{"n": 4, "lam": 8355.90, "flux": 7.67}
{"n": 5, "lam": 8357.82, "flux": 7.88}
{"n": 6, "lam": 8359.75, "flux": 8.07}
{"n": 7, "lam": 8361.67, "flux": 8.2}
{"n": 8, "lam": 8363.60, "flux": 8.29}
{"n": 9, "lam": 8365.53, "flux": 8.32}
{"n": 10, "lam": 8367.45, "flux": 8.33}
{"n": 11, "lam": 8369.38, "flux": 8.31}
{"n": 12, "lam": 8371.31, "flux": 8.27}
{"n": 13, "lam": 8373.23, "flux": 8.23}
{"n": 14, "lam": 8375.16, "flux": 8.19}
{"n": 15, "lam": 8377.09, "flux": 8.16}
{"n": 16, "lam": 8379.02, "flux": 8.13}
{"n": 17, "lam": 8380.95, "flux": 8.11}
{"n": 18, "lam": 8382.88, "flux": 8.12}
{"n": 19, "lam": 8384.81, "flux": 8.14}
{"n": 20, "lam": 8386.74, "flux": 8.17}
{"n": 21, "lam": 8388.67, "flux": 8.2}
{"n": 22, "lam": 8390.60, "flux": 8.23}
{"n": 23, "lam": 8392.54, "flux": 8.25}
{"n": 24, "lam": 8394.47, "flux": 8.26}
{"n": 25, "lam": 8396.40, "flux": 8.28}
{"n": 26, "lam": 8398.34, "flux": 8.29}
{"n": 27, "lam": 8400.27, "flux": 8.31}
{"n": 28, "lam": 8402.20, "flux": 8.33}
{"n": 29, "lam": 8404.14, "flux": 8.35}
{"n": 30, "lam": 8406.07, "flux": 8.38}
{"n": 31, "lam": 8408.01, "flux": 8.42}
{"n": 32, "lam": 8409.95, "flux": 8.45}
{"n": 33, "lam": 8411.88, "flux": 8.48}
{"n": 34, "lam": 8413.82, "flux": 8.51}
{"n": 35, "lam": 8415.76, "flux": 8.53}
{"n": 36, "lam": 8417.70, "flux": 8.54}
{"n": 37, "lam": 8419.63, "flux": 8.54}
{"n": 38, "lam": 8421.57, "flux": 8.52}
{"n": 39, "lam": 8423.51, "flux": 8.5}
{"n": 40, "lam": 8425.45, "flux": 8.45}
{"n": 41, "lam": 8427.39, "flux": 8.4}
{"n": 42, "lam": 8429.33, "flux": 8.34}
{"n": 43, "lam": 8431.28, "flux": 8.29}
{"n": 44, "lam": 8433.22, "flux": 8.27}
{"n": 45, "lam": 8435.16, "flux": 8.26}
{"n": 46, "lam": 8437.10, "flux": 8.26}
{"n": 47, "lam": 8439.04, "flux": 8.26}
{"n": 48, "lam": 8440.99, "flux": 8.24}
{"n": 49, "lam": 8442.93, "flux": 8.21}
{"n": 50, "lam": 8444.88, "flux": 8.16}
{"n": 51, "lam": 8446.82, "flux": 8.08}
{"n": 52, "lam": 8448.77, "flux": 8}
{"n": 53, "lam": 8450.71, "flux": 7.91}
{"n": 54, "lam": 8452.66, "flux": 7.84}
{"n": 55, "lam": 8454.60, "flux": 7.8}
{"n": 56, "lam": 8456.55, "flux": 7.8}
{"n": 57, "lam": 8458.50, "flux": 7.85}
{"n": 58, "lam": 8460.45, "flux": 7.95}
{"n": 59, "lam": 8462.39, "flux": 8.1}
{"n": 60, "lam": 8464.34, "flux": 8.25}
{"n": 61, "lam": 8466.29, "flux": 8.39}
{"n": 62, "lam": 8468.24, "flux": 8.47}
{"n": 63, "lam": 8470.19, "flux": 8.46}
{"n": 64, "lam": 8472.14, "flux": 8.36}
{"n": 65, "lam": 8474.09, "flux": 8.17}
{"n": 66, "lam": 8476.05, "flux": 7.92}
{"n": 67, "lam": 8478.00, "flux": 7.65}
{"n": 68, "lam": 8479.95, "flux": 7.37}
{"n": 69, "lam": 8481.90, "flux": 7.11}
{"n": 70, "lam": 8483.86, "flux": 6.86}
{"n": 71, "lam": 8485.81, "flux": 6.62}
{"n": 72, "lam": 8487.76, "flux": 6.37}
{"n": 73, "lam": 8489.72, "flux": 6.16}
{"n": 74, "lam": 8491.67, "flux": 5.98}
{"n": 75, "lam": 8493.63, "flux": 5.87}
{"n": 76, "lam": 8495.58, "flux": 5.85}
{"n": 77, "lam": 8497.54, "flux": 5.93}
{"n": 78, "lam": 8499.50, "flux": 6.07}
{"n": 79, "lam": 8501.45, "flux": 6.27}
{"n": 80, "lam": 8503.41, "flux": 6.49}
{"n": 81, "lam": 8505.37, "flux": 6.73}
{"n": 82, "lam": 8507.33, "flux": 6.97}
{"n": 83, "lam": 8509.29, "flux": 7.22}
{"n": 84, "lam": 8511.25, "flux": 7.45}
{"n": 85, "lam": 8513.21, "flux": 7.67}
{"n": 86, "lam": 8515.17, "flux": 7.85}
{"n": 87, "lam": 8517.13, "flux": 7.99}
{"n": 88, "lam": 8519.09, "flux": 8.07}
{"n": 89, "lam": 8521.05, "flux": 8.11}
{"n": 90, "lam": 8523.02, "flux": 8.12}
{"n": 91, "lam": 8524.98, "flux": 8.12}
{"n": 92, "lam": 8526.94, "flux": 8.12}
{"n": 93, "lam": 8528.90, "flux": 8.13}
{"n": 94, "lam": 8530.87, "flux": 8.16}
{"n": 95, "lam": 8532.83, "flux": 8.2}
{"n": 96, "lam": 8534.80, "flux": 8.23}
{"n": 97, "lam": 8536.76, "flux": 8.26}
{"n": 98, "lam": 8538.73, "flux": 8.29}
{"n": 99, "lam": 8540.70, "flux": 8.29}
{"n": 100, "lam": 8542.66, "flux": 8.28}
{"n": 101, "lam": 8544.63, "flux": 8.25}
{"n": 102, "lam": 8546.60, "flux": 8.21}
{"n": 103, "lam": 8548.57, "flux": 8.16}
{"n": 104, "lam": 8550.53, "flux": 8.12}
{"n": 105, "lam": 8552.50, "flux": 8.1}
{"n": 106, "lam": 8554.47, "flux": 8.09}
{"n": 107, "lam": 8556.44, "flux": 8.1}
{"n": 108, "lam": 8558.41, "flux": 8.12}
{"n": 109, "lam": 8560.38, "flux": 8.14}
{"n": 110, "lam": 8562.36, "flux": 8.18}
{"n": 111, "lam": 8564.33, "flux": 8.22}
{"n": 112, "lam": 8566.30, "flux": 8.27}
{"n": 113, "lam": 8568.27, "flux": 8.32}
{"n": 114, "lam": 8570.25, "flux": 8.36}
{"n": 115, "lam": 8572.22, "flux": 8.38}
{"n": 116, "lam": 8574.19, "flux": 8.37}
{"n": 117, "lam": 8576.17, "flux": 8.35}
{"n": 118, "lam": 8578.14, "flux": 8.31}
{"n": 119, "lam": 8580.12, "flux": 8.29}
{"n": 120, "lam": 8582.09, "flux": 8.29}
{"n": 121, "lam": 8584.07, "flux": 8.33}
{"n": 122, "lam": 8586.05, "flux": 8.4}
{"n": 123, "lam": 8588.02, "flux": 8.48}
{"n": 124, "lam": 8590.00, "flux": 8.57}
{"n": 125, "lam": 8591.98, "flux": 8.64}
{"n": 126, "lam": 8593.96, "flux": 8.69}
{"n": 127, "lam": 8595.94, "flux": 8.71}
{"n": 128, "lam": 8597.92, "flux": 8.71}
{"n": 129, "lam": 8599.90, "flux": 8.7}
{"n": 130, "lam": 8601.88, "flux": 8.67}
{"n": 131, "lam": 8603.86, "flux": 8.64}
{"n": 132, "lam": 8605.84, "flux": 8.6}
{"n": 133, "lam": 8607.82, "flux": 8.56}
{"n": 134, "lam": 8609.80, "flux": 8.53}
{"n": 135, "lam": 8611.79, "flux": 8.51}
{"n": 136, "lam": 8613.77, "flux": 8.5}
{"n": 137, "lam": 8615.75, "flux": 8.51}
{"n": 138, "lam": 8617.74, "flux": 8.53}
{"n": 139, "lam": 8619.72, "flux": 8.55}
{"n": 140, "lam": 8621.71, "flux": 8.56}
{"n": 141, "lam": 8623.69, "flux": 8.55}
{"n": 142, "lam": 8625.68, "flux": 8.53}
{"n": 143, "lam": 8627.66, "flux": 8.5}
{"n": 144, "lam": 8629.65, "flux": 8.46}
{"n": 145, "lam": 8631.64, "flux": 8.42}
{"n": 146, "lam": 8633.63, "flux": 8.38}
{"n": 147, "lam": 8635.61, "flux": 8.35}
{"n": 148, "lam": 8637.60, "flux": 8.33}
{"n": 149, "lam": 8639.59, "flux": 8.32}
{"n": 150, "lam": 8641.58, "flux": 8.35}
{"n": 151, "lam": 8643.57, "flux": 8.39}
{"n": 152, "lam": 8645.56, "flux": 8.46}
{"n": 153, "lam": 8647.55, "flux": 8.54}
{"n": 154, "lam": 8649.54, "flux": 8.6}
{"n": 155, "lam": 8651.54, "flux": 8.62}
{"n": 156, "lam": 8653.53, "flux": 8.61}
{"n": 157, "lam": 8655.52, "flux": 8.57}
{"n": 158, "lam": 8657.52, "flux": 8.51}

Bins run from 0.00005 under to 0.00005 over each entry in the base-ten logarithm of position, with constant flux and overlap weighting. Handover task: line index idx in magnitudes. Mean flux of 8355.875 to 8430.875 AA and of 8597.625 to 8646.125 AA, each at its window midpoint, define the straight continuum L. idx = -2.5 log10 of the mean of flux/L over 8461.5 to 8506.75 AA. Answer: 0.179 mag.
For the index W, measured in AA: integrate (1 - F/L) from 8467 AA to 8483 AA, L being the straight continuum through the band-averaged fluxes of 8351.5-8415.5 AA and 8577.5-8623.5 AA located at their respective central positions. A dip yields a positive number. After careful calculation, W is 0.8 AA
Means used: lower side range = 8.19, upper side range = 8.54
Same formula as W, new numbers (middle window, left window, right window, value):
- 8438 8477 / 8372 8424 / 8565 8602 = 1.2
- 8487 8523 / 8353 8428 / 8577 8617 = 6.6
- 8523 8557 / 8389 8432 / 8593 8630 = 1.3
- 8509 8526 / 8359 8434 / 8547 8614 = 1.0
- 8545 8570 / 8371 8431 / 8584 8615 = 1.0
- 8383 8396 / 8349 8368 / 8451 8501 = -0.9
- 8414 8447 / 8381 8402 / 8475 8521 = -2.6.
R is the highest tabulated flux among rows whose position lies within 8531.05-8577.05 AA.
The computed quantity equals 8.38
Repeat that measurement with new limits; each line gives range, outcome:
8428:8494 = 8.47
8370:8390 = 8.27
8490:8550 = 8.29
